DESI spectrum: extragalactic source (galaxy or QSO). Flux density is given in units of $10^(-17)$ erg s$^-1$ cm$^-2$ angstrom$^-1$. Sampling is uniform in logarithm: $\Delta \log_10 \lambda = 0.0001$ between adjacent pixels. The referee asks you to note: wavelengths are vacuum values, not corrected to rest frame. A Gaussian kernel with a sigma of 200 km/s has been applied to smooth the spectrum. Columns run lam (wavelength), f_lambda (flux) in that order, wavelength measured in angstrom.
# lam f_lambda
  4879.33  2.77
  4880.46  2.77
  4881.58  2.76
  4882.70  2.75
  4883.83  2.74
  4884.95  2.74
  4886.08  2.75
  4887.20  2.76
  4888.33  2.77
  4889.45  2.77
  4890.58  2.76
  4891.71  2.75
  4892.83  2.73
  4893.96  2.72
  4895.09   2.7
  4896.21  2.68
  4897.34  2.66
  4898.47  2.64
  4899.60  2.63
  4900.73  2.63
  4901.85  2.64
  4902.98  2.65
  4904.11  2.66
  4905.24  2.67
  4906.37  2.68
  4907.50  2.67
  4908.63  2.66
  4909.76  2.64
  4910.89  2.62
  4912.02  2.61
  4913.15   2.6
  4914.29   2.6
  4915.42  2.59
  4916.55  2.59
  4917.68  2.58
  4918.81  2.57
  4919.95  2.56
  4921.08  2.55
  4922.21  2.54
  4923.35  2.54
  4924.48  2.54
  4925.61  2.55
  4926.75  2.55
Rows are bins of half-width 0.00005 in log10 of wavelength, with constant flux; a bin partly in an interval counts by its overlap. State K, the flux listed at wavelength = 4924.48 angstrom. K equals 2.54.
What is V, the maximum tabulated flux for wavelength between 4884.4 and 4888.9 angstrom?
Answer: 2.77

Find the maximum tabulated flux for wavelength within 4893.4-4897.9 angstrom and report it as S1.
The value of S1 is 2.72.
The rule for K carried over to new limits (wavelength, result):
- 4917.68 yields 2.58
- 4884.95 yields 2.74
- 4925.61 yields 2.55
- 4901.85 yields 2.64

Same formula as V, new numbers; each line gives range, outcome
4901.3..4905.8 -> 2.67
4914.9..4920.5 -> 2.59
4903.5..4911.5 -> 2.68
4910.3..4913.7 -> 2.62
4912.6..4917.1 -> 2.6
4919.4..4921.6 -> 2.56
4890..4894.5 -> 2.76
